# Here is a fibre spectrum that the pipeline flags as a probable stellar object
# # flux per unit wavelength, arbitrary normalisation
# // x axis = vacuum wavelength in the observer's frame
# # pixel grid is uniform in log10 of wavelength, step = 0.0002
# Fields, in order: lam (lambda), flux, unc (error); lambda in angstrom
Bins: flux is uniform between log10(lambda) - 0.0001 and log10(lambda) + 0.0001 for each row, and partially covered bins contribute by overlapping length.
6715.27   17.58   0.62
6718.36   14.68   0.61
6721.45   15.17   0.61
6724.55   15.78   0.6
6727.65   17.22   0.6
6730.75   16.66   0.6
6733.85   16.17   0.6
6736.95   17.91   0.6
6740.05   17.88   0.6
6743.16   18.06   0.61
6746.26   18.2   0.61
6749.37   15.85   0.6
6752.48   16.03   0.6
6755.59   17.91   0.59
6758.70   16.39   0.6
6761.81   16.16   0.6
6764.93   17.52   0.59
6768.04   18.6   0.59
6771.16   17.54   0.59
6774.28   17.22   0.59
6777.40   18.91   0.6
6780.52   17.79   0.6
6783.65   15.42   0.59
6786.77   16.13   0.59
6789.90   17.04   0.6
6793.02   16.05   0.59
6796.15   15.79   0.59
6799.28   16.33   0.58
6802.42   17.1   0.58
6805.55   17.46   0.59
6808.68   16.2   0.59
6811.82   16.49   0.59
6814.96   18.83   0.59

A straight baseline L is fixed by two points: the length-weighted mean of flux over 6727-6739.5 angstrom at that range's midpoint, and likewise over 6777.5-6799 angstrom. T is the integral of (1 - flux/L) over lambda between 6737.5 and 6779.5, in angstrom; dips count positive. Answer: -1.5 angstrom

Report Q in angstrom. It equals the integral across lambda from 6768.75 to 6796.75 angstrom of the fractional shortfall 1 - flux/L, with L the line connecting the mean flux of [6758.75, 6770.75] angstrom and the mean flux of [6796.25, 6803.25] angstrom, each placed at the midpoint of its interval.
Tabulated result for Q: -0.1 angstrom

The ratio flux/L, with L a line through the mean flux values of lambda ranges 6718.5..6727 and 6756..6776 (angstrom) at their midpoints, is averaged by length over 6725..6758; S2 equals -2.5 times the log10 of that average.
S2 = -0.05 mag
